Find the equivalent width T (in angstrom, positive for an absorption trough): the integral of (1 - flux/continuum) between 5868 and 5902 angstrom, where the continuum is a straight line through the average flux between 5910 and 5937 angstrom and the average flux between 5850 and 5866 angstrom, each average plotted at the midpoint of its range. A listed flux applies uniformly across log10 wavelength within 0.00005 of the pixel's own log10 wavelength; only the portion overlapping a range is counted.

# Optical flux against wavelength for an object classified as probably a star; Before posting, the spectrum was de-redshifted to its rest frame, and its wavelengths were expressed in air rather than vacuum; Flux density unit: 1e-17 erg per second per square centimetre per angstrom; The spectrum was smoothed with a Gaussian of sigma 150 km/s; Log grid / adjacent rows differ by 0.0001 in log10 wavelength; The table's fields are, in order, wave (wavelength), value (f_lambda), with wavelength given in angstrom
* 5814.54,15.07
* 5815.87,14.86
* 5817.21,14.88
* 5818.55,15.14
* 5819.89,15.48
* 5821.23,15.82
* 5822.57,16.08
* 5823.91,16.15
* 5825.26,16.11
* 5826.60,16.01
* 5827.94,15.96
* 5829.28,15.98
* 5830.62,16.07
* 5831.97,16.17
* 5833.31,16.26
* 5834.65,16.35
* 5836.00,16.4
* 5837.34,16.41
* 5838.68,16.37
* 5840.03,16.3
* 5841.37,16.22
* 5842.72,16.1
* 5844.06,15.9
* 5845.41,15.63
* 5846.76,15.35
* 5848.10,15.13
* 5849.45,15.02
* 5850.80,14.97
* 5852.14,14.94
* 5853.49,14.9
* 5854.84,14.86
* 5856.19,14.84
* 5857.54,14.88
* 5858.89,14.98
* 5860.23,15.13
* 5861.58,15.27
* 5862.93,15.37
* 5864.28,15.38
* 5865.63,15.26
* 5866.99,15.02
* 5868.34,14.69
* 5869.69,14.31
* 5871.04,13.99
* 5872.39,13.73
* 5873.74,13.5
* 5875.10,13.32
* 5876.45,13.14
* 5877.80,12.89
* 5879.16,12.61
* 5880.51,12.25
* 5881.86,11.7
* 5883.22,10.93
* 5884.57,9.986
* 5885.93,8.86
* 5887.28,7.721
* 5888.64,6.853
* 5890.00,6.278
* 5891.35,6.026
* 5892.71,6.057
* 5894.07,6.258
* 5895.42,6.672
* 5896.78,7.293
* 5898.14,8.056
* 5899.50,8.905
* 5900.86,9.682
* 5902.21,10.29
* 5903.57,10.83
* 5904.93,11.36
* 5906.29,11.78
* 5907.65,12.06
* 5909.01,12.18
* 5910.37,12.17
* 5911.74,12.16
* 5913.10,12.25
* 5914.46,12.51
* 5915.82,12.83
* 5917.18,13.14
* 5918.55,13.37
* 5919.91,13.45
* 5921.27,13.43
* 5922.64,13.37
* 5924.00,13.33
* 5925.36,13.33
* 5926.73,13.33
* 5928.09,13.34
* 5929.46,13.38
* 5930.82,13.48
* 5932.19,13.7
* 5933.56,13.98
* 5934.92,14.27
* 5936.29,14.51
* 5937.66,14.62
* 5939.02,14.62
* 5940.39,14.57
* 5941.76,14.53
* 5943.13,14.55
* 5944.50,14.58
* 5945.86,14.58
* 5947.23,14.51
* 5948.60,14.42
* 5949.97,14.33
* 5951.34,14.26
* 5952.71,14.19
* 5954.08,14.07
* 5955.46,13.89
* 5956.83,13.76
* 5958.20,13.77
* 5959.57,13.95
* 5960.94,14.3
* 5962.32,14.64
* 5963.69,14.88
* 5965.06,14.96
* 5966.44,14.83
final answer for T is 9.95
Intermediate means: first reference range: 15.1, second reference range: 13.3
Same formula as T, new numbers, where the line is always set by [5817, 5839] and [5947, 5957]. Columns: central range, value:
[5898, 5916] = 4.3 angstrom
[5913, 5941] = 1.8 angstrom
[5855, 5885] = 3.0 angstrom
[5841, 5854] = 0.3 angstrom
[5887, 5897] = 5.6 angstrom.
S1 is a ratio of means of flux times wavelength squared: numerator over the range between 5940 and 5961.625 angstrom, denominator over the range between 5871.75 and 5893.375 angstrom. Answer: 1.4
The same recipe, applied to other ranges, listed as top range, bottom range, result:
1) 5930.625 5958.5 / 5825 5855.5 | 0.94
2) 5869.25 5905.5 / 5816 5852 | 0.65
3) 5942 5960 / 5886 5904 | 1.87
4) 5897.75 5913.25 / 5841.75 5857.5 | 0.74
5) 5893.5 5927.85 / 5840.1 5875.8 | 0.78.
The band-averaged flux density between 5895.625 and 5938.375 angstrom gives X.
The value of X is 12.3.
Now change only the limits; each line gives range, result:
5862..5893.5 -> 11.7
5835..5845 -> 16.2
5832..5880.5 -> 15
